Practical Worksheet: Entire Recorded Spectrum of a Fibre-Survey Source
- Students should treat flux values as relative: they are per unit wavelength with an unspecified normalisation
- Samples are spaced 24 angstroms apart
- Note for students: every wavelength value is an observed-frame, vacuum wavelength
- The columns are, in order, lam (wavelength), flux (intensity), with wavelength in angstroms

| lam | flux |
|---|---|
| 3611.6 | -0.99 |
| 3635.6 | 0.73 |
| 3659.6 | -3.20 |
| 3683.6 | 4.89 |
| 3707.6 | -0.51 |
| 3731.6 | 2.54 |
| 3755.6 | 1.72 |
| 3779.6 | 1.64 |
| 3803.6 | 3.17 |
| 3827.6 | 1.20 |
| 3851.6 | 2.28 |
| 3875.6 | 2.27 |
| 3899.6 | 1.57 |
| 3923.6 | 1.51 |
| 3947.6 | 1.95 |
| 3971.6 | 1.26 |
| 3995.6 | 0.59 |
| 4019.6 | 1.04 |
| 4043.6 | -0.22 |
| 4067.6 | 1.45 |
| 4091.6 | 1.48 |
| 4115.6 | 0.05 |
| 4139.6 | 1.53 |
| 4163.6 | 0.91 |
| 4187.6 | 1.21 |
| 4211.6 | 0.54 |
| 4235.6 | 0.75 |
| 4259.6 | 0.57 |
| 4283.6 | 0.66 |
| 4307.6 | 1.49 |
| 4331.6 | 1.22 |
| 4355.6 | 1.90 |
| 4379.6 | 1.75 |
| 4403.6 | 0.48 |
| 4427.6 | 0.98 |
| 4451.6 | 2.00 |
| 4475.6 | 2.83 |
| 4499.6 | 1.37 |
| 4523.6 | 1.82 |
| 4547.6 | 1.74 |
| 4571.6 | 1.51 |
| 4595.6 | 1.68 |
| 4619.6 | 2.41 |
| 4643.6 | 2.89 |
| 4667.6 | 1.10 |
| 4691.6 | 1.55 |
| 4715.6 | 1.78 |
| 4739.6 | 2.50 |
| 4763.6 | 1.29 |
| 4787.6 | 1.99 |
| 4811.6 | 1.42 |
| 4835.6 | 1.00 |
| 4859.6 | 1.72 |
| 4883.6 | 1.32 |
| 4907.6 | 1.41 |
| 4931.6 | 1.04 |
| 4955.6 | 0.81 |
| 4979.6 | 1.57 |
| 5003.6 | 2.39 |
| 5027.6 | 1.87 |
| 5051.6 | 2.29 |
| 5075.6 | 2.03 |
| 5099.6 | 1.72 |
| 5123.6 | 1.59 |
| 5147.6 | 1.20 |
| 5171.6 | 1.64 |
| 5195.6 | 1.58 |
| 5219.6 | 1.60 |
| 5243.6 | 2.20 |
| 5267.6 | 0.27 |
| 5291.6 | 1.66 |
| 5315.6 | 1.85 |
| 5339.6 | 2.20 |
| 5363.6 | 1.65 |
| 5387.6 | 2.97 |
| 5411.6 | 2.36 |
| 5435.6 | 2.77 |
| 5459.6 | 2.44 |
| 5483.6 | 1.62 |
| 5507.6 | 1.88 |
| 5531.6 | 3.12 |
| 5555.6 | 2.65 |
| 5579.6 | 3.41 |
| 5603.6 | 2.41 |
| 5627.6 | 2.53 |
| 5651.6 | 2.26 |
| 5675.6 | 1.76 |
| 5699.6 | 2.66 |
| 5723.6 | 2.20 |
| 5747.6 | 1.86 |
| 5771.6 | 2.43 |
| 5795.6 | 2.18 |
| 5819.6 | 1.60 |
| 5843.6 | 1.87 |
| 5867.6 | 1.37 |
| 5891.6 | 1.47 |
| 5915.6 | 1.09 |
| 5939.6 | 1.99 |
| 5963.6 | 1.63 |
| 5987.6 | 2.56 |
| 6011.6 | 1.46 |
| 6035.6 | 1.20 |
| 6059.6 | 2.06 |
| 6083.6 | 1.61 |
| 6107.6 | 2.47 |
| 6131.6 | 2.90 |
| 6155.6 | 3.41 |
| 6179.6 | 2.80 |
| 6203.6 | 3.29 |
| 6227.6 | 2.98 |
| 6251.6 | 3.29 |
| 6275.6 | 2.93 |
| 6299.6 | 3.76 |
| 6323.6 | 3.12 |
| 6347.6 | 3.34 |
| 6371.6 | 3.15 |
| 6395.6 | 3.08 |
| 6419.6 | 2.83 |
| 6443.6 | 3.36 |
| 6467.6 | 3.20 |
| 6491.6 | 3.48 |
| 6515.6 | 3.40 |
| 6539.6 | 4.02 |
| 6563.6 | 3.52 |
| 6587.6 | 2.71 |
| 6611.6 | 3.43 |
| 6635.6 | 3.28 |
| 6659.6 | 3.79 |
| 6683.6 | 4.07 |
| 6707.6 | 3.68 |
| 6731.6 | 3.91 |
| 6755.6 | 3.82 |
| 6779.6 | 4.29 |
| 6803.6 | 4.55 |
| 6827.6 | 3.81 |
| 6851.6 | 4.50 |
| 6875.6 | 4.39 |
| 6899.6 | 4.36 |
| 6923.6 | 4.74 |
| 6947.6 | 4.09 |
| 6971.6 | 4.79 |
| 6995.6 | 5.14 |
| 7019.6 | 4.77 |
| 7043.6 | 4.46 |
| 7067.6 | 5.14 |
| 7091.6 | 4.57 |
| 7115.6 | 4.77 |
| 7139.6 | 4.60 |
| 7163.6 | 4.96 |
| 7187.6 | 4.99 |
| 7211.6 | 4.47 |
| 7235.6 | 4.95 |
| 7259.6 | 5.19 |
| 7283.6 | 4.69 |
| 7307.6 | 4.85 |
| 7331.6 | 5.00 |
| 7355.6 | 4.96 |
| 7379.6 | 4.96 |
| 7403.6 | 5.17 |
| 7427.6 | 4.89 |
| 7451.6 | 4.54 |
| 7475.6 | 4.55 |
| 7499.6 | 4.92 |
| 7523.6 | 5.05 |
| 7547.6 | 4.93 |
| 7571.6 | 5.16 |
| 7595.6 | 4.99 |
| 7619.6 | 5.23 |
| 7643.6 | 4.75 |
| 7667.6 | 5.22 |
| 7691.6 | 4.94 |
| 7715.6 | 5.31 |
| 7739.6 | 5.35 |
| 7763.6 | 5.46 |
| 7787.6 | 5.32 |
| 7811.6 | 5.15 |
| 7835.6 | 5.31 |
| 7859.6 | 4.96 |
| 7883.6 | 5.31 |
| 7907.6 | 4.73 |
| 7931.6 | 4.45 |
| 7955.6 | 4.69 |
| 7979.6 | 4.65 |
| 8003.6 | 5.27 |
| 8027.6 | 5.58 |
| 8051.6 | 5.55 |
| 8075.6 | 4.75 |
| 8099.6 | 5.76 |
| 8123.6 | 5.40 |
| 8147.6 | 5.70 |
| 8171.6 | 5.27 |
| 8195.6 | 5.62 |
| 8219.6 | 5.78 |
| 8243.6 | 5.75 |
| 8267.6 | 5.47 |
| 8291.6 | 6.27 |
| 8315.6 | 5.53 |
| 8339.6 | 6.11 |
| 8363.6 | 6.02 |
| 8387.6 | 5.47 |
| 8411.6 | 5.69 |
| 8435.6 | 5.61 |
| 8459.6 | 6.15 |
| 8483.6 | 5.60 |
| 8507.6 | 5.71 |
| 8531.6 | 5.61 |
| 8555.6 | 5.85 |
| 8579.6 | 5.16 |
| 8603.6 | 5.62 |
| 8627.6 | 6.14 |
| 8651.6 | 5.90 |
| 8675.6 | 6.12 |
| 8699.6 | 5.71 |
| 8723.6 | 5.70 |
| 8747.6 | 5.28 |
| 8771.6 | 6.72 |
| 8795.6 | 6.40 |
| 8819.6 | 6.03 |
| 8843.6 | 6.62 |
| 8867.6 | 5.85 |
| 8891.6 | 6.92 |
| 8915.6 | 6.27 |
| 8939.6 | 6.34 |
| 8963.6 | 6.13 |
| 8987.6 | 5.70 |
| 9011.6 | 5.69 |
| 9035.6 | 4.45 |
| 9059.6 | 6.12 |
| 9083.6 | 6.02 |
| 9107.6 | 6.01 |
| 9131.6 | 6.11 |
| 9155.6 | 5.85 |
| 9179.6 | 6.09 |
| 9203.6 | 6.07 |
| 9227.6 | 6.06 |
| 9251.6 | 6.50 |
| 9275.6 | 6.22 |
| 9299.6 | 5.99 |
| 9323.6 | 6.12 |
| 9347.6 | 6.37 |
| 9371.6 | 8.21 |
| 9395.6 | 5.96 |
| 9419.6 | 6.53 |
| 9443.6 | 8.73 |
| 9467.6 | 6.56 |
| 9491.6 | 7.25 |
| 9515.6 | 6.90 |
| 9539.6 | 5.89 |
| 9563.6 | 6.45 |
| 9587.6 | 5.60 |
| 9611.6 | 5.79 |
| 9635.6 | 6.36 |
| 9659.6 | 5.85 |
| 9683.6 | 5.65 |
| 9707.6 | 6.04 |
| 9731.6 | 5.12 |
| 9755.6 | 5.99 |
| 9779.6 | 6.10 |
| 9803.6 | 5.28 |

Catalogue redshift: 0.532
